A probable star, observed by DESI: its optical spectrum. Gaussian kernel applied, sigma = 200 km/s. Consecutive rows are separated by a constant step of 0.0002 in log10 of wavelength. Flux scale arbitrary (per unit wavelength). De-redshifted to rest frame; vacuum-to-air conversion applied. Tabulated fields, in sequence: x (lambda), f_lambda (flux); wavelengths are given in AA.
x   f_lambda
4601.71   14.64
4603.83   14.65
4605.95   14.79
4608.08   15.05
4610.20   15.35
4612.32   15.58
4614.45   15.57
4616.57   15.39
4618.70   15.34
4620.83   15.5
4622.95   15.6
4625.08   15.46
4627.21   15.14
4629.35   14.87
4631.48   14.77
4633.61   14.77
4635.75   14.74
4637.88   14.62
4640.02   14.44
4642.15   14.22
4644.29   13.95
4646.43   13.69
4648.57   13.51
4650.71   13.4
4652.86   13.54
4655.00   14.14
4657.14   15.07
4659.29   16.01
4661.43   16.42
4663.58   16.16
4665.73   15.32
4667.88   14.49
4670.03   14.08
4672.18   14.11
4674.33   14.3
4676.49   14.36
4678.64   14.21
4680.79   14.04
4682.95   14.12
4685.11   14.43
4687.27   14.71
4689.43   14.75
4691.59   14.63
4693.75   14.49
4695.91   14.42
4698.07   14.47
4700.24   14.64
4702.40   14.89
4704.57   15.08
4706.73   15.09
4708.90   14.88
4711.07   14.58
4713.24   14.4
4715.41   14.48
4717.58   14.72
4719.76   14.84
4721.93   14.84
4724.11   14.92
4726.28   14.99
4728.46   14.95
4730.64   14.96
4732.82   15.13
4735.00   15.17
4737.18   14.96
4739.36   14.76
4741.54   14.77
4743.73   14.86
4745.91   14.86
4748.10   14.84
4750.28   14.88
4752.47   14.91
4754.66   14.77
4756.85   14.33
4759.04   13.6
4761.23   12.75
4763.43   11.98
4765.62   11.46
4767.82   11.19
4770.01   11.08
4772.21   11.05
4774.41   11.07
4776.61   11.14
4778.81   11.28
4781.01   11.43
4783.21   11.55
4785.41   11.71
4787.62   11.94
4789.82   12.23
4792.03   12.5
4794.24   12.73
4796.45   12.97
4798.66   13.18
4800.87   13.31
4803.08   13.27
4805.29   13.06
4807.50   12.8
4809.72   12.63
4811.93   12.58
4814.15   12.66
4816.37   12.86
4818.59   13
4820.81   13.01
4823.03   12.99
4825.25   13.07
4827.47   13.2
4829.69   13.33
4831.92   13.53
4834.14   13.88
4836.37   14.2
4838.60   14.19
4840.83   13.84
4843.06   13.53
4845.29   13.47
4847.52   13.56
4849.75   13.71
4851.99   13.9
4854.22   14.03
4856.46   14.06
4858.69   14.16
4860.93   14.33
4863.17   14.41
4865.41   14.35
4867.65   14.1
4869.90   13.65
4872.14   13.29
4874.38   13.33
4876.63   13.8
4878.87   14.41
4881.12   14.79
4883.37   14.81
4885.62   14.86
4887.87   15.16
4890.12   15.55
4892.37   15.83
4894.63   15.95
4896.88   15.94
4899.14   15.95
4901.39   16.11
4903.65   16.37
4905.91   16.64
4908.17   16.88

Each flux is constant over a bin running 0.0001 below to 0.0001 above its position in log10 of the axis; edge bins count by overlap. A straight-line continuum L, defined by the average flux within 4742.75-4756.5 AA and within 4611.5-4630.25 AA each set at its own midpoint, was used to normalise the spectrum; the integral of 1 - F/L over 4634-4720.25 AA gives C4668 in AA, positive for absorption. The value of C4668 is 3.3 AA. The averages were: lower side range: 15.4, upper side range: 14.8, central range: 14.6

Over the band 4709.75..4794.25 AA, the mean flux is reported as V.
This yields 13.5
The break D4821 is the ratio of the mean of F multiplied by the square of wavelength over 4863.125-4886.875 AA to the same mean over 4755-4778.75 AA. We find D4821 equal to 1.2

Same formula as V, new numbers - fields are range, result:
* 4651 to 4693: 14.7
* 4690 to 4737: 14.8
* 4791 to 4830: 12.9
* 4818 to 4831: 13.1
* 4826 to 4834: 13.4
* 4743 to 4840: 12.9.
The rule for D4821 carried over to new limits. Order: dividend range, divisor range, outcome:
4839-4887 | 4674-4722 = 1.03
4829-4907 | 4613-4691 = 1.08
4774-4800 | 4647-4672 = 0.86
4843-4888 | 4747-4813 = 1.16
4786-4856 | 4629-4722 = 0.96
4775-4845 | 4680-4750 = 0.91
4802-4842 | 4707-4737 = 0.93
